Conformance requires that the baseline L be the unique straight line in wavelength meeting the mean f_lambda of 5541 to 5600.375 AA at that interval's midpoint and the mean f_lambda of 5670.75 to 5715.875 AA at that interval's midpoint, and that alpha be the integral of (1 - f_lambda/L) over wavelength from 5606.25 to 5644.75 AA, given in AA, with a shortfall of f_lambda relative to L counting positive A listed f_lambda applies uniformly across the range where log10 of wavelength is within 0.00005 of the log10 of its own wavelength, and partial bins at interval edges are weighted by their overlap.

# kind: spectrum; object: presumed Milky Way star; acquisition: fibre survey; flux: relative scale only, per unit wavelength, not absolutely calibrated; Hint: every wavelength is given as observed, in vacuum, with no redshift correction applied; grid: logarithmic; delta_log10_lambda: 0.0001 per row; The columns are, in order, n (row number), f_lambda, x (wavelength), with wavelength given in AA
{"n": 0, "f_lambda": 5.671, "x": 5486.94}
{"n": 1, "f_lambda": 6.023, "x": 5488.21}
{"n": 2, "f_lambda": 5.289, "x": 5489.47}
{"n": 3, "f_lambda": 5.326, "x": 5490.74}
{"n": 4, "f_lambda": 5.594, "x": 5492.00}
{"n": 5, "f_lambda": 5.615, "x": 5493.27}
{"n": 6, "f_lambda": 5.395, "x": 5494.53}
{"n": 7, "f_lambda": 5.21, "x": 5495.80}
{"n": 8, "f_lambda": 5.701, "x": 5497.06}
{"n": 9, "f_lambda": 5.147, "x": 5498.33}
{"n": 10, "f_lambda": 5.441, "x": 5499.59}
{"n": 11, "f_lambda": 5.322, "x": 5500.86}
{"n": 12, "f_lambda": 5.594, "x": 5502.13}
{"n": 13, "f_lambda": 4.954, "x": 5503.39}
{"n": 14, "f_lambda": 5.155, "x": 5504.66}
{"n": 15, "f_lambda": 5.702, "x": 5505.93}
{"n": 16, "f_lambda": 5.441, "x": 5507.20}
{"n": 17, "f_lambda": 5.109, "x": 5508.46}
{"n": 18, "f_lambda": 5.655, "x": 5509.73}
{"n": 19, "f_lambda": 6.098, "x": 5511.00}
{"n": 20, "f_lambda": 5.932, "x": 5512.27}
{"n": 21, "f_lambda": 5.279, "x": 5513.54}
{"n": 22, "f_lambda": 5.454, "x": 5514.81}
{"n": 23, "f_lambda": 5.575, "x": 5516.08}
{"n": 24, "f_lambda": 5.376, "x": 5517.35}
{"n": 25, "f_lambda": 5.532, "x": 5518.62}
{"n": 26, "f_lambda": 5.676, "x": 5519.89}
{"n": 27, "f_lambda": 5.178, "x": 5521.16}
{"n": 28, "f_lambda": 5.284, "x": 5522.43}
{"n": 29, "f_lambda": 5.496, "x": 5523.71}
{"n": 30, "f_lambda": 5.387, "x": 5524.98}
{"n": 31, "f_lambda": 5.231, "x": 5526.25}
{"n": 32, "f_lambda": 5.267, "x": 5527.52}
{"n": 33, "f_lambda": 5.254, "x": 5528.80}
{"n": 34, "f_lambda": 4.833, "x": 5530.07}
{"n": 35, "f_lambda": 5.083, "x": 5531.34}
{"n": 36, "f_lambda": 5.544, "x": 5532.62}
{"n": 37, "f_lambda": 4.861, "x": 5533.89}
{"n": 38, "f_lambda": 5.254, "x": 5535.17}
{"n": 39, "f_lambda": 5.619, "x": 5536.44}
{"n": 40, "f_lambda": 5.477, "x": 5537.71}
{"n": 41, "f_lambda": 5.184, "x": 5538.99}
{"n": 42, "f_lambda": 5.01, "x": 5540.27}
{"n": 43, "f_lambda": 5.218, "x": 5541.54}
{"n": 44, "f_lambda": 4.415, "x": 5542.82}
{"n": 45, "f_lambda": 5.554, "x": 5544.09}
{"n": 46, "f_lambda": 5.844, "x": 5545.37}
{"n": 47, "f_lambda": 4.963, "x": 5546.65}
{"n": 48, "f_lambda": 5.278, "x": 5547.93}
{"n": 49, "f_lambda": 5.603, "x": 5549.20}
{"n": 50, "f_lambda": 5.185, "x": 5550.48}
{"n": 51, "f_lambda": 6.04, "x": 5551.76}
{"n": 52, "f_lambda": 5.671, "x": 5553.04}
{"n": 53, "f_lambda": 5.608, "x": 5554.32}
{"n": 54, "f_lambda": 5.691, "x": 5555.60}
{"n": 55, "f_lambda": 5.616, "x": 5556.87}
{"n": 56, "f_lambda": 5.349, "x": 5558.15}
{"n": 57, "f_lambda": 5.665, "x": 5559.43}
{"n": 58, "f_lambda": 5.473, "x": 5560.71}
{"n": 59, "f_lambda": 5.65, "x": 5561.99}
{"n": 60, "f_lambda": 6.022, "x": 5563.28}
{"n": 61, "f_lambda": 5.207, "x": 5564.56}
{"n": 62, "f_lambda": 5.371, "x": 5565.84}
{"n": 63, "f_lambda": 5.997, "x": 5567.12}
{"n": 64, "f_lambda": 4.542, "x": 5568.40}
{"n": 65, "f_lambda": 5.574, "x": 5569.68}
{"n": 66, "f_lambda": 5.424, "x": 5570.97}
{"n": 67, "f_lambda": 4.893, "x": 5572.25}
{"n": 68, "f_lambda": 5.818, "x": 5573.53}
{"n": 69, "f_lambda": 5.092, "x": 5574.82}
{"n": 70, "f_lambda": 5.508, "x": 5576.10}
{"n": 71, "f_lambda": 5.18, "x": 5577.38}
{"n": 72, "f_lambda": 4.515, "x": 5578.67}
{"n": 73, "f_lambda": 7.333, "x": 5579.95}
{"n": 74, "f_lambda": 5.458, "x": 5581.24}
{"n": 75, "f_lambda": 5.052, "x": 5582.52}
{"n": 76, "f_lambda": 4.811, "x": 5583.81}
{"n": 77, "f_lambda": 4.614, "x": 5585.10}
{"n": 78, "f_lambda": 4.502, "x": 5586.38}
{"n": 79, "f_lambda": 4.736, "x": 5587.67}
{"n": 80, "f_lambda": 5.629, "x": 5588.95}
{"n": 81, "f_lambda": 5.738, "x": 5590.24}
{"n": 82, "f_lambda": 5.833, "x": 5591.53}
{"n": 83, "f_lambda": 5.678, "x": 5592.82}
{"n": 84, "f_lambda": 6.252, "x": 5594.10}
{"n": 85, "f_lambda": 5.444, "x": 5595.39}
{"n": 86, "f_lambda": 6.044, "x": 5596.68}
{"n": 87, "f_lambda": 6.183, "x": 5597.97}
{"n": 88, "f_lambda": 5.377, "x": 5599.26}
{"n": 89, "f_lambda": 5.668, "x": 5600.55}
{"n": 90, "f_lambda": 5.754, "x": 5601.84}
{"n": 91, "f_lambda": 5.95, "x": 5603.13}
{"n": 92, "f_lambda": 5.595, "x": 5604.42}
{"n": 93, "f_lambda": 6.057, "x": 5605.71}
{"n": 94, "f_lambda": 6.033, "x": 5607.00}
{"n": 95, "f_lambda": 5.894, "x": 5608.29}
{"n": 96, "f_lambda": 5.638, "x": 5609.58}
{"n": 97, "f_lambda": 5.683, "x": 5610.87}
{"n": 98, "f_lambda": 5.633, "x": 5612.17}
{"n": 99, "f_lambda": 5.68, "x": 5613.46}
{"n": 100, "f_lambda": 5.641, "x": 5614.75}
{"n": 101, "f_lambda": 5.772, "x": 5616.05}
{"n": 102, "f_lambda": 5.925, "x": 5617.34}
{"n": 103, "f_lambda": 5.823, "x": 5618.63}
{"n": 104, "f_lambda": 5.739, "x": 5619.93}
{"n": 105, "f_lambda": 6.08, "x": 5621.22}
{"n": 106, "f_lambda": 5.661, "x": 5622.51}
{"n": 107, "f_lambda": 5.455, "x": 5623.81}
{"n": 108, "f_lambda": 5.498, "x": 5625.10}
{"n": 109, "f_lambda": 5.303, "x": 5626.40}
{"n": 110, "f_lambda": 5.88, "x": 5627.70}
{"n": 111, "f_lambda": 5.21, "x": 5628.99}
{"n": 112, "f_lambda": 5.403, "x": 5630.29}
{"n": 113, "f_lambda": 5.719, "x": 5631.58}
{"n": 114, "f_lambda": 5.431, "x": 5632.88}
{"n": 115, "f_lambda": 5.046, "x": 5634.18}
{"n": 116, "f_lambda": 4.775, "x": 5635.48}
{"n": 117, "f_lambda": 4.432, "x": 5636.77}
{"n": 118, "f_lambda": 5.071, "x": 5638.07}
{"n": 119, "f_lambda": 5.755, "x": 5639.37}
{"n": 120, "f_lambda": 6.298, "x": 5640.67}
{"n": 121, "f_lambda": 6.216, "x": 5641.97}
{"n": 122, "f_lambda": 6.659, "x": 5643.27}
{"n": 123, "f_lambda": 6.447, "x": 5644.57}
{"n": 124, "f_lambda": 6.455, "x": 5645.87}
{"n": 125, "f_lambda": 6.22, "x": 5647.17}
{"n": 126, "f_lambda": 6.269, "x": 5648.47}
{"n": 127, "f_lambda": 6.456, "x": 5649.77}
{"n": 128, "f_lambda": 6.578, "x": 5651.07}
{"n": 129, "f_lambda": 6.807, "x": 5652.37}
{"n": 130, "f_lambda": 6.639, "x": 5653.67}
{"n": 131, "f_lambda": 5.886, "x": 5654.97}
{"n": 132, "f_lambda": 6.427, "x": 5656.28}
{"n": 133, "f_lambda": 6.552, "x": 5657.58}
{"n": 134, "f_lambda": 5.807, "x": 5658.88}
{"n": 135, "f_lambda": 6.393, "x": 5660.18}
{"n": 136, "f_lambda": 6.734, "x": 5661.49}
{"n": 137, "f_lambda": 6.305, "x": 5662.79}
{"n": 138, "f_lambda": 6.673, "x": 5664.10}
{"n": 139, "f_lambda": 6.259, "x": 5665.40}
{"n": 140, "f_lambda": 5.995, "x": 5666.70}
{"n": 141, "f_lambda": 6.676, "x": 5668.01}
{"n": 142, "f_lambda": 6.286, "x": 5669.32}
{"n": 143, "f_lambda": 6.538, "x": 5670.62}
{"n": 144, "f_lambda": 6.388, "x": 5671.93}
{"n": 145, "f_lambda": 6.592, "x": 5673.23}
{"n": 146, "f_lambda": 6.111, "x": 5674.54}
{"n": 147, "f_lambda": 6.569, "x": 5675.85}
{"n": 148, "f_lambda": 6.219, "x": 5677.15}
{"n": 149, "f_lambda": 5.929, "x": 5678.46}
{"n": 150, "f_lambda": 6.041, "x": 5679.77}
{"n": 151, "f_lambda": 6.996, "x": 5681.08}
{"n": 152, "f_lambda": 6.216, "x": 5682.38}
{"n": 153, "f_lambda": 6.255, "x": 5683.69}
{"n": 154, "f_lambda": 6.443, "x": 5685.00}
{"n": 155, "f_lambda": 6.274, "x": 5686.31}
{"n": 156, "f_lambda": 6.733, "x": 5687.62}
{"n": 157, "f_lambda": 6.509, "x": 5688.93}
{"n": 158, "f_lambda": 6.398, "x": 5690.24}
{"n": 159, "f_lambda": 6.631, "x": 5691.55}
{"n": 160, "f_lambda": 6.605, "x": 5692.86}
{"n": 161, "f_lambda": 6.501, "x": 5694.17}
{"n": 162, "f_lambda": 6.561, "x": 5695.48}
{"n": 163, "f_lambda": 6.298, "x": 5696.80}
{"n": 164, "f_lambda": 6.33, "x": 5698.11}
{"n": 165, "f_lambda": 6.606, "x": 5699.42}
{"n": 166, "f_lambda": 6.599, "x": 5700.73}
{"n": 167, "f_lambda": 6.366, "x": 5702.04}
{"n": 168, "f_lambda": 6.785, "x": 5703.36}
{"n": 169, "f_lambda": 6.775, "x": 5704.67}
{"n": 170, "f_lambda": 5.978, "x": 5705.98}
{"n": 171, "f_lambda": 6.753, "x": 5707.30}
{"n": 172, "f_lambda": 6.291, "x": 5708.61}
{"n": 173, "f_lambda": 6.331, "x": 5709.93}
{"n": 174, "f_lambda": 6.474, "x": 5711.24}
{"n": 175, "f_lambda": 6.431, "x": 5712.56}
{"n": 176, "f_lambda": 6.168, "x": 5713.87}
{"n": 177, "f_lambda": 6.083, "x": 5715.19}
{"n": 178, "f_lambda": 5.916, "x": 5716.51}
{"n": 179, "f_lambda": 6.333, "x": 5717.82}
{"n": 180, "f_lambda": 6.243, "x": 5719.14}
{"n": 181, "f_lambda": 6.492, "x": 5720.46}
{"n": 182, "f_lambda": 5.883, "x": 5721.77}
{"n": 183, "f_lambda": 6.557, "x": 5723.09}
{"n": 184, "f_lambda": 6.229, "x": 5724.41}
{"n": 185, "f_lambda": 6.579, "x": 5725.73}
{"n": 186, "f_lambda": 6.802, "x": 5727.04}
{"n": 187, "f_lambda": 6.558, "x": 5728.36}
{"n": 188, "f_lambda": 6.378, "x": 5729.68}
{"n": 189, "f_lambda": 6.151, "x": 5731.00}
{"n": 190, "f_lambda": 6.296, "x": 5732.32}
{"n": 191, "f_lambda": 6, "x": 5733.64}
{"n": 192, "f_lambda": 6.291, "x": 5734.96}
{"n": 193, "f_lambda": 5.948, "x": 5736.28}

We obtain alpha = 1.51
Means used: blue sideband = 5.45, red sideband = 6.42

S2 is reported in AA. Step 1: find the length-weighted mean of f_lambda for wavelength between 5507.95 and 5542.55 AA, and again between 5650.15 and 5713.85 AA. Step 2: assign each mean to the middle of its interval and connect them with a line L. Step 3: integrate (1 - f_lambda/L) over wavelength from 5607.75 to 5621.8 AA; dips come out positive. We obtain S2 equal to 0.5 AA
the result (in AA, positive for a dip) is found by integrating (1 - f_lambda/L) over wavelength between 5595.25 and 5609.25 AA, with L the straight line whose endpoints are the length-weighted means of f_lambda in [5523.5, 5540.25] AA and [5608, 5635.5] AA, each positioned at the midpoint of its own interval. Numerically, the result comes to -0.77 AA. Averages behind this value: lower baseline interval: 5.25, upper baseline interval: 5.6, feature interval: 5.83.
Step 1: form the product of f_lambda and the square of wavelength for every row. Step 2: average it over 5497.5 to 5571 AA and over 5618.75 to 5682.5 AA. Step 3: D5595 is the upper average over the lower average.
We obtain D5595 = 1.17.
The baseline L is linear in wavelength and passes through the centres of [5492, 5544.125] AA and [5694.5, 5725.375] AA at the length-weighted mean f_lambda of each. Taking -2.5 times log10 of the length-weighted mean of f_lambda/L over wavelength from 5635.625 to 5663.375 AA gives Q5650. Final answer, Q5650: -0.024 mag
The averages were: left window 5.35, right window 6.37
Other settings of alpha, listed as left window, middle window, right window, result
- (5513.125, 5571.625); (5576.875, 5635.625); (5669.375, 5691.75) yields 2.73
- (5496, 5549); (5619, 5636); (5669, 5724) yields 1.40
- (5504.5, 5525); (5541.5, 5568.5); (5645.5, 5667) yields 1.30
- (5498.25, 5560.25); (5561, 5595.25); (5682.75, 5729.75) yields 1.65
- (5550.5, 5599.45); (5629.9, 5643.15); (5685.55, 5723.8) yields 1.03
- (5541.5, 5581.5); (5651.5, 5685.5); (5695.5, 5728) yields -1.39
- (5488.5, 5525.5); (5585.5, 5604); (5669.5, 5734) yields 0.83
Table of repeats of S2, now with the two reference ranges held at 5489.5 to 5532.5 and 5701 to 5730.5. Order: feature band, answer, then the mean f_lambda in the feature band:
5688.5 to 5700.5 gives -0.41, 6.5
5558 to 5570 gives 0.36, 5.49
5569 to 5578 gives 0.55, 5.35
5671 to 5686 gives -0.34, 6.34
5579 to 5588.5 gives 0.91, 5.2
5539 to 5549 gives 0.65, 5.2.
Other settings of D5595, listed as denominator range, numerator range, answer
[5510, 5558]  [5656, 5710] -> 1.26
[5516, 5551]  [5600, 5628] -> 1.12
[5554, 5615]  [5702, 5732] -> 1.20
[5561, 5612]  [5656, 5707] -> 1.20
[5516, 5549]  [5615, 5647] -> 1.11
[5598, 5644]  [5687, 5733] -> 1.17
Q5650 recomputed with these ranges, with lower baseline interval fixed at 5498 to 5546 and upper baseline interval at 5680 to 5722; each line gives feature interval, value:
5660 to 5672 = -0.04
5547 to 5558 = -0.01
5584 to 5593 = 0.11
